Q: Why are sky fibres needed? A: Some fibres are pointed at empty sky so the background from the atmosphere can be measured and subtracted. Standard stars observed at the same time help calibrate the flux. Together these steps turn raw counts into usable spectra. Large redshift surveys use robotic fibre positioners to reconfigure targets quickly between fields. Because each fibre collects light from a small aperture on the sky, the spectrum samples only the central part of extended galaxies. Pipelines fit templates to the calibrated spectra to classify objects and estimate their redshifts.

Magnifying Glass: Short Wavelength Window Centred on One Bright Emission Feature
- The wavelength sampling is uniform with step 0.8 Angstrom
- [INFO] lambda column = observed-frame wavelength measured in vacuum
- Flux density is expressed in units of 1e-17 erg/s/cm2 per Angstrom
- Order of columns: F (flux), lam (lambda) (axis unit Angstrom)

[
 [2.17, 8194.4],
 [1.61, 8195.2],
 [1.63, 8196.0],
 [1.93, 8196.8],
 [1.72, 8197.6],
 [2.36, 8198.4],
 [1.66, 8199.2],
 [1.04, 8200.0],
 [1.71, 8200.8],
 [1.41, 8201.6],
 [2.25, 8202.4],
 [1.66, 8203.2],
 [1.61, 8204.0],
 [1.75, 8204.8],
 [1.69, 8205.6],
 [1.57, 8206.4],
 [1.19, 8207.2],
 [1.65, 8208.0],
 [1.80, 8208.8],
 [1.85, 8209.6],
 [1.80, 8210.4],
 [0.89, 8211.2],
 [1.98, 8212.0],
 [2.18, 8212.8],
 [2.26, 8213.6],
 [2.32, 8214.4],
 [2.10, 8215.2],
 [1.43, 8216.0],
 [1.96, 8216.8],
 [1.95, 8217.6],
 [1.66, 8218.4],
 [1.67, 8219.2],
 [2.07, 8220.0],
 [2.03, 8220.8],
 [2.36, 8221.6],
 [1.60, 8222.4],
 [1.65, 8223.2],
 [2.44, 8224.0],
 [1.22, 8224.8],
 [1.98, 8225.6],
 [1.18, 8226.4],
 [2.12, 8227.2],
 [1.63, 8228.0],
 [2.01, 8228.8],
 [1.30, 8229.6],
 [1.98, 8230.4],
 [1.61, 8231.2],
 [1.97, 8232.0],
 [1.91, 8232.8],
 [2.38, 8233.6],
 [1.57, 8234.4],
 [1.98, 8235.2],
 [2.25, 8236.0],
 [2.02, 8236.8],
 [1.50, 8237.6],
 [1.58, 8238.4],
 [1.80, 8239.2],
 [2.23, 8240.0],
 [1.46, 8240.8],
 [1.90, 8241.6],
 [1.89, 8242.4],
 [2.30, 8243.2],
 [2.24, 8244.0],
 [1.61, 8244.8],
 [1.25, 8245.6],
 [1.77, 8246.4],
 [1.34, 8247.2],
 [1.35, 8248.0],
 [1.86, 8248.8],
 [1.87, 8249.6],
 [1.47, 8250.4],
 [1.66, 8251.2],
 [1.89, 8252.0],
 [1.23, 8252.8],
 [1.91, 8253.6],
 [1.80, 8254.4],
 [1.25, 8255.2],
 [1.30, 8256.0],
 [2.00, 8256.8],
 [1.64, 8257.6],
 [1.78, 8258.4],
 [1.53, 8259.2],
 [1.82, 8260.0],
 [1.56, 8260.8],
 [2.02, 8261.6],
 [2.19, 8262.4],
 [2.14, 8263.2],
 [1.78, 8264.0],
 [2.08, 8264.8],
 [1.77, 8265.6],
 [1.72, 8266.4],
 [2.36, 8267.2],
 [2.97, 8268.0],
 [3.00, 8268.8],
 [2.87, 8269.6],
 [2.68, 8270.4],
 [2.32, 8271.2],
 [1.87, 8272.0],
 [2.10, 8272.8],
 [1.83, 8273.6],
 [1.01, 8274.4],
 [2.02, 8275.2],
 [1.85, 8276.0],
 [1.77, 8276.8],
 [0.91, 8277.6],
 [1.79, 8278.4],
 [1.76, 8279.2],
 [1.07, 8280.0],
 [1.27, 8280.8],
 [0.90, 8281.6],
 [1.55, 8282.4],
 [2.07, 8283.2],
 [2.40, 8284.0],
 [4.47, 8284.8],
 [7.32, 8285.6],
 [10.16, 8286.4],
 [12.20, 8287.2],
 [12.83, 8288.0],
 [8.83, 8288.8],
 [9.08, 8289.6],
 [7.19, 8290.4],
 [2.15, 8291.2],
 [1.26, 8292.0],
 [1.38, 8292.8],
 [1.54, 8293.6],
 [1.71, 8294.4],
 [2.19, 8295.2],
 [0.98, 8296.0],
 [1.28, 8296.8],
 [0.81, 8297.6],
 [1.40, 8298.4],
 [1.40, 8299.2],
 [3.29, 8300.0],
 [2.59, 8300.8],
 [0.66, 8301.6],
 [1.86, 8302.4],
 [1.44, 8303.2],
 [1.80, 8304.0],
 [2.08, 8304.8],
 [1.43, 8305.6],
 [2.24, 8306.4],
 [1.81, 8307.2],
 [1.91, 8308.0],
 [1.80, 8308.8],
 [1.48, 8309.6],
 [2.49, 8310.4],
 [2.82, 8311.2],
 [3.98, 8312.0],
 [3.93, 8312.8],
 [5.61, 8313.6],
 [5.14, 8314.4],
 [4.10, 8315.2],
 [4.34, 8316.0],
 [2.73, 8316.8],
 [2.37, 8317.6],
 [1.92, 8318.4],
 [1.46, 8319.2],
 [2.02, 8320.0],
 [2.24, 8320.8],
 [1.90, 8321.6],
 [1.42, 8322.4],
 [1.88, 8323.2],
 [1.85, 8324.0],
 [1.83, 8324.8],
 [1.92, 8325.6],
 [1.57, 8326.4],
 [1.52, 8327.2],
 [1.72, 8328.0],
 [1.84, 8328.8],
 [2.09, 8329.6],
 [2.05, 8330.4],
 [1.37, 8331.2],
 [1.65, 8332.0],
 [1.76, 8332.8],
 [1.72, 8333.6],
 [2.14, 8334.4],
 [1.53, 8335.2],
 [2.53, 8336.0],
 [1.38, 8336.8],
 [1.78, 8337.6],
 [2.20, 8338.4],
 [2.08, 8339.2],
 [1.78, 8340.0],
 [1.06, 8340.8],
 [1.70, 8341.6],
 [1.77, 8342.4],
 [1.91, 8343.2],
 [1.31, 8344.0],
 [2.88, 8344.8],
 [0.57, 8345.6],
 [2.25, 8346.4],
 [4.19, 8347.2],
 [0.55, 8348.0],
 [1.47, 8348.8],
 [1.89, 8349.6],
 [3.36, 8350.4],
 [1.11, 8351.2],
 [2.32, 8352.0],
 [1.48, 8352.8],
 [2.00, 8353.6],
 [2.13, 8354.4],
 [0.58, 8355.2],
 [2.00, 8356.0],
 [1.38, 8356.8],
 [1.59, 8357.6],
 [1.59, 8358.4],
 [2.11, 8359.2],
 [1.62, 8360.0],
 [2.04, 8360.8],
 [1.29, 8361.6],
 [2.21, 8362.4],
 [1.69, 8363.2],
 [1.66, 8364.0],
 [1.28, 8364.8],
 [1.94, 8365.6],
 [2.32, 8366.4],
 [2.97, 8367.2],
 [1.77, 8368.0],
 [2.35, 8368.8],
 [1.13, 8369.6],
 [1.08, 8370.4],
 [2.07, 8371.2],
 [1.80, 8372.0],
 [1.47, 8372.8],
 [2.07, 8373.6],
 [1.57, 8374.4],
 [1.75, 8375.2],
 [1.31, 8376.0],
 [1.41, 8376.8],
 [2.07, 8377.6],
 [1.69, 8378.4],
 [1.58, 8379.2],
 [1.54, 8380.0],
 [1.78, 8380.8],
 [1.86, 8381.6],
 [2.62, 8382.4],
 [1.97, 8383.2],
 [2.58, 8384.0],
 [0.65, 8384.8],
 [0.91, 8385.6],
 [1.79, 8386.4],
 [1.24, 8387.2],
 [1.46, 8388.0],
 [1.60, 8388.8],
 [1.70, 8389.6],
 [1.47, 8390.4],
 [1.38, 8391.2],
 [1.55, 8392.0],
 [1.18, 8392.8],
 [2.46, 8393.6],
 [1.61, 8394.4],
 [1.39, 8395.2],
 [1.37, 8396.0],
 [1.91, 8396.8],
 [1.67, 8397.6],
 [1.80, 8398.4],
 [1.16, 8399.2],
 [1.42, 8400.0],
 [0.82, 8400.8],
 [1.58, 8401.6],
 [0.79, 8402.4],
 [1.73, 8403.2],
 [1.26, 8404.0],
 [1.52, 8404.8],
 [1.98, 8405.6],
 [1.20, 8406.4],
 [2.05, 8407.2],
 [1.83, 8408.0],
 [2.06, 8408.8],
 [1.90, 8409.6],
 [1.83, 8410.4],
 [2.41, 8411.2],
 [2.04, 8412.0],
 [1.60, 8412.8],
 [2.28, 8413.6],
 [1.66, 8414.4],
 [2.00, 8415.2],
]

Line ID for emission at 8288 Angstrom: H-alpha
